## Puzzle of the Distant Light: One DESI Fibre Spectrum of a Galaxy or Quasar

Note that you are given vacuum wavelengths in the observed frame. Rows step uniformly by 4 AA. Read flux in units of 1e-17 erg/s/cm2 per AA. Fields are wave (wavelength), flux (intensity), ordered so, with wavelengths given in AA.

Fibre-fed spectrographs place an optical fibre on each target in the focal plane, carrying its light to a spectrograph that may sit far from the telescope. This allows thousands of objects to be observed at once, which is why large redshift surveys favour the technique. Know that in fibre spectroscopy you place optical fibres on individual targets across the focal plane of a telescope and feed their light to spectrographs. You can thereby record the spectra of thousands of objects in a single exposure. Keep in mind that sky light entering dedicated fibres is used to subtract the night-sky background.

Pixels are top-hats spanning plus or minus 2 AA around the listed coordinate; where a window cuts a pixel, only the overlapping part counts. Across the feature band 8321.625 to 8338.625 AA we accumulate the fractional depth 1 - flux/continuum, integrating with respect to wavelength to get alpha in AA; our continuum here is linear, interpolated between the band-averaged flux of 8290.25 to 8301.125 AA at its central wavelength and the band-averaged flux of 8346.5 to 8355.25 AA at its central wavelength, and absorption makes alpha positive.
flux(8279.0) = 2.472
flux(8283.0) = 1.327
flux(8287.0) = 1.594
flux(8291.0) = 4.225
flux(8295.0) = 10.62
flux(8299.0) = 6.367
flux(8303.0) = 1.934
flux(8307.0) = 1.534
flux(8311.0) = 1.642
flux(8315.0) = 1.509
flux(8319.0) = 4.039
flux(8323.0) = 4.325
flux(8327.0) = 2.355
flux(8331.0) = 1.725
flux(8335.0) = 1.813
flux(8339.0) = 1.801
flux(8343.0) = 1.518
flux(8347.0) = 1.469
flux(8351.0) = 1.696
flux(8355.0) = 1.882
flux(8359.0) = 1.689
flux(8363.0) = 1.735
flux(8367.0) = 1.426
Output 6.4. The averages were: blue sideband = 7.34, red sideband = 1.68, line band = 2.42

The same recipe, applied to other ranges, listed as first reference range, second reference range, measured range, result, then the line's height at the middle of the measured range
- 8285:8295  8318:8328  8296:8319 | 5.7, 4.03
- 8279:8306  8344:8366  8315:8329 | -1.5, 2.96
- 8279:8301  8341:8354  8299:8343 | 7.6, 2.98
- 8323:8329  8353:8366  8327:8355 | 7.9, 2.44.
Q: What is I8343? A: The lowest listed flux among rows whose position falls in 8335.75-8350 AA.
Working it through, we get 1.469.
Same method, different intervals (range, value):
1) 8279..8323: 1.327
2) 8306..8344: 1.509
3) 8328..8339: 1.725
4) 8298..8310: 1.534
